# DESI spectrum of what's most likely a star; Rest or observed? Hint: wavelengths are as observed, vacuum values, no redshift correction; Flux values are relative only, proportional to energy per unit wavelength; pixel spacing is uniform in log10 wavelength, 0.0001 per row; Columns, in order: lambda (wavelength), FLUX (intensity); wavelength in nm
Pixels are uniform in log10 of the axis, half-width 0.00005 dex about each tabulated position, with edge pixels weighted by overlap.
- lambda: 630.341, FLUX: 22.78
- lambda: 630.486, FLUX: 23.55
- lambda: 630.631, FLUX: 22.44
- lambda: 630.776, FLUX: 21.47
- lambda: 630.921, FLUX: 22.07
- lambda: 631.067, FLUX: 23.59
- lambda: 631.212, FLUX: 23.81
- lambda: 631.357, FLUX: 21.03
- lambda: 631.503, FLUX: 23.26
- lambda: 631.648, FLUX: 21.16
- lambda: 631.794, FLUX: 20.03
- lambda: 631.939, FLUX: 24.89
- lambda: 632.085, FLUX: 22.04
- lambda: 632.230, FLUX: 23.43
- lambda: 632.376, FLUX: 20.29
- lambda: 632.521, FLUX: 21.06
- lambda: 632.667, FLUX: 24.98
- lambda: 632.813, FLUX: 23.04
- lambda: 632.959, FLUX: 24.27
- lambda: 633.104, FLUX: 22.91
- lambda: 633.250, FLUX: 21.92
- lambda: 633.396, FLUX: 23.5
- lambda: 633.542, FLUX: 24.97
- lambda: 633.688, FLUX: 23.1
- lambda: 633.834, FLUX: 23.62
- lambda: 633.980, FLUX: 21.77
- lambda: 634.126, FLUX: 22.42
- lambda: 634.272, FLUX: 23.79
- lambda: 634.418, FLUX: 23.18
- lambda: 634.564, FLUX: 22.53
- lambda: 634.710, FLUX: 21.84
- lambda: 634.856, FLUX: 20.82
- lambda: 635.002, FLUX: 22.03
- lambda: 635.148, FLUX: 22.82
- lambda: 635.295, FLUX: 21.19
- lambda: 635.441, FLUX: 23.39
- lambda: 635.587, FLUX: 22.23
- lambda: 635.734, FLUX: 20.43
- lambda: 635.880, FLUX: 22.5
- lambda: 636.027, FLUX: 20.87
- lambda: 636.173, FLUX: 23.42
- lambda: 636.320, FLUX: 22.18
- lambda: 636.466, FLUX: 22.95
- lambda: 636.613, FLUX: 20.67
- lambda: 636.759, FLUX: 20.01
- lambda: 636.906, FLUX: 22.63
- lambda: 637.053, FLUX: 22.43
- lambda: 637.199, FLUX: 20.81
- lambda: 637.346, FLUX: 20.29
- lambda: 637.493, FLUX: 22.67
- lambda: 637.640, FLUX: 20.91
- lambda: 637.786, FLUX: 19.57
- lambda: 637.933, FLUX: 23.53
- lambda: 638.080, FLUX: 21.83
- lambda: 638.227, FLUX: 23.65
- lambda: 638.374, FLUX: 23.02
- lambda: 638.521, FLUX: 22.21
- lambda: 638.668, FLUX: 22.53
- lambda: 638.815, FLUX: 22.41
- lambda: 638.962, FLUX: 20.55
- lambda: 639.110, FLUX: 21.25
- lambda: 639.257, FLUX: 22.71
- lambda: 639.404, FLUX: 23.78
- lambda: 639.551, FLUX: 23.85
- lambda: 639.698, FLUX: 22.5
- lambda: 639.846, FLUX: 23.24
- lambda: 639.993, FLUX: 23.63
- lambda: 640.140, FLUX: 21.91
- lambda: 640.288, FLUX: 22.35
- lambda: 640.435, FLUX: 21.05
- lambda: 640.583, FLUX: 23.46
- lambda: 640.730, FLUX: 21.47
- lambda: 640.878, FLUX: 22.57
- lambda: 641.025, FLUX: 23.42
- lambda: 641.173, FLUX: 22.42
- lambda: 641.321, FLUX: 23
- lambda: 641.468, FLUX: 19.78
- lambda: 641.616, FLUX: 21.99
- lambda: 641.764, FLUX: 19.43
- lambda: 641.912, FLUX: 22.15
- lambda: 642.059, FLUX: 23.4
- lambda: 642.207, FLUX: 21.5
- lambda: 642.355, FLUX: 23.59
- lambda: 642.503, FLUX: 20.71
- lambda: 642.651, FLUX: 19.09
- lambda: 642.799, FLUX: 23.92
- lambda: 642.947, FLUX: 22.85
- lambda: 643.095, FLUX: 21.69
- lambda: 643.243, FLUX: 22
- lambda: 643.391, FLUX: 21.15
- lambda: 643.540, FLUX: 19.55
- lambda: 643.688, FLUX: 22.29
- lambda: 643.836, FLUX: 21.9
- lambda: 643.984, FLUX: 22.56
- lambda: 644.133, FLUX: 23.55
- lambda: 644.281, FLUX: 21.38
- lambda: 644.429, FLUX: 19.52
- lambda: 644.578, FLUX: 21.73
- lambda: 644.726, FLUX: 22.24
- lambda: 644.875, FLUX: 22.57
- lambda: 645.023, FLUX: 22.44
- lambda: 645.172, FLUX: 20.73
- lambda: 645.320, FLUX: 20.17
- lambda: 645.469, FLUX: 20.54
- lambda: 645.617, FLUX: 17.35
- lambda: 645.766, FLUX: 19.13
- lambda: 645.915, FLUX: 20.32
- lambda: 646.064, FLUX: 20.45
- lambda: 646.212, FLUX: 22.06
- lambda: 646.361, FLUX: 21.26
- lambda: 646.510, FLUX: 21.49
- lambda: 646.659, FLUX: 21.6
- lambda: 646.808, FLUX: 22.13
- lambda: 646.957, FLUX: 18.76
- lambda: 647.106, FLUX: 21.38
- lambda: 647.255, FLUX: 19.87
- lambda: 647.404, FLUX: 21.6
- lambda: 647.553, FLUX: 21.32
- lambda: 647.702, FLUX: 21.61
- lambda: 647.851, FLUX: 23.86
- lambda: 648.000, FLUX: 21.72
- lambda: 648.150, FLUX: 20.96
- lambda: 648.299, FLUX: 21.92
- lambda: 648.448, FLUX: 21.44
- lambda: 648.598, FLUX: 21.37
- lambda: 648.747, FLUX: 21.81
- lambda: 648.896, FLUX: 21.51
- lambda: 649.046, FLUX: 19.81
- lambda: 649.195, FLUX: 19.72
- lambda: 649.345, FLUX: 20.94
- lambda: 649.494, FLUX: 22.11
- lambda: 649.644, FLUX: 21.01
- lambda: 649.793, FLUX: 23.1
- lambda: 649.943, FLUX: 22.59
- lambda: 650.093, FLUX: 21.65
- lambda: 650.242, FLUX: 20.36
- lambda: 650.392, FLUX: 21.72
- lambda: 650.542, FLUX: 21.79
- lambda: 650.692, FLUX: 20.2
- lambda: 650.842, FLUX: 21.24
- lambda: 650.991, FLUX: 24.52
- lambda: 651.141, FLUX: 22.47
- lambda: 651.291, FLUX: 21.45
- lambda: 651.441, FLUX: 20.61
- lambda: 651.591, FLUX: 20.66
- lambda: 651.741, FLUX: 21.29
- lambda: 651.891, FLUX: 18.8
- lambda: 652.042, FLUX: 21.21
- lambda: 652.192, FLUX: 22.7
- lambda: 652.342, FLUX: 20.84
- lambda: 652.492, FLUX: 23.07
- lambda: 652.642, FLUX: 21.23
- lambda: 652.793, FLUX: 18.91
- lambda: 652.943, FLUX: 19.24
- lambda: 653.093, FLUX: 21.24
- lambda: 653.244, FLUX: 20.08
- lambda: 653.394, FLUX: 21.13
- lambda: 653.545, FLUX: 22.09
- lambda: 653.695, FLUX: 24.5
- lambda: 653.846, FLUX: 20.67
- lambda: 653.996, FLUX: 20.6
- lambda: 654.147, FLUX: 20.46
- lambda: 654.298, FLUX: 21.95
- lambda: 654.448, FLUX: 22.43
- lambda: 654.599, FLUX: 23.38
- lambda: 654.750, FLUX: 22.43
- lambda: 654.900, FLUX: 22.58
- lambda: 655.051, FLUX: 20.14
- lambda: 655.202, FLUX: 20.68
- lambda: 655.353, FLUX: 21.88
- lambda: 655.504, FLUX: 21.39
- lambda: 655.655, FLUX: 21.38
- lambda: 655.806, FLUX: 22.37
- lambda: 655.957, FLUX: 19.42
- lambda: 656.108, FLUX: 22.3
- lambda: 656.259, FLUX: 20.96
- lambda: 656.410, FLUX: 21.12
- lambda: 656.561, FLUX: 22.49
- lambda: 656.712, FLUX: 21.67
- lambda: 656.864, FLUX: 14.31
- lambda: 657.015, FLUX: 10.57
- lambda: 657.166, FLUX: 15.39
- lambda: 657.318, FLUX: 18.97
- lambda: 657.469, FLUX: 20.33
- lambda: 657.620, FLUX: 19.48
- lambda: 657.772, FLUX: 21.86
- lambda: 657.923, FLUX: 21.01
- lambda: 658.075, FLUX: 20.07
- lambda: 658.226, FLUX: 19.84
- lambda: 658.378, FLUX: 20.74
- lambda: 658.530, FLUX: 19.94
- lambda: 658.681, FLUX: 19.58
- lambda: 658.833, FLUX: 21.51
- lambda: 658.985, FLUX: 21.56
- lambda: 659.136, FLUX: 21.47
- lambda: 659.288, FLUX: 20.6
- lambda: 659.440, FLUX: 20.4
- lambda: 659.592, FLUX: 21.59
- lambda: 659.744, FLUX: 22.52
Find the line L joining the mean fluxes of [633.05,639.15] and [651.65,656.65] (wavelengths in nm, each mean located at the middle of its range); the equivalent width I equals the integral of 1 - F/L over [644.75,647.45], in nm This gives 0.12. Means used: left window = 22.2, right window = 21.4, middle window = 20.8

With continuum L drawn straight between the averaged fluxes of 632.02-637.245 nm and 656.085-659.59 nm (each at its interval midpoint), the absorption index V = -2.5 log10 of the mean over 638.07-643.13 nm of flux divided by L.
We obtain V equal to -0.03 mag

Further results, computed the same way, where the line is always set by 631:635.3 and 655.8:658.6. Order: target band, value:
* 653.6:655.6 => -0.10 mag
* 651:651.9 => -0.05 mag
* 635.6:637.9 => 0.03 mag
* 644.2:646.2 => 0.02 mag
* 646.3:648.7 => -0.03 mag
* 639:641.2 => -0.04 mag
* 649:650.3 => -0.04 mag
